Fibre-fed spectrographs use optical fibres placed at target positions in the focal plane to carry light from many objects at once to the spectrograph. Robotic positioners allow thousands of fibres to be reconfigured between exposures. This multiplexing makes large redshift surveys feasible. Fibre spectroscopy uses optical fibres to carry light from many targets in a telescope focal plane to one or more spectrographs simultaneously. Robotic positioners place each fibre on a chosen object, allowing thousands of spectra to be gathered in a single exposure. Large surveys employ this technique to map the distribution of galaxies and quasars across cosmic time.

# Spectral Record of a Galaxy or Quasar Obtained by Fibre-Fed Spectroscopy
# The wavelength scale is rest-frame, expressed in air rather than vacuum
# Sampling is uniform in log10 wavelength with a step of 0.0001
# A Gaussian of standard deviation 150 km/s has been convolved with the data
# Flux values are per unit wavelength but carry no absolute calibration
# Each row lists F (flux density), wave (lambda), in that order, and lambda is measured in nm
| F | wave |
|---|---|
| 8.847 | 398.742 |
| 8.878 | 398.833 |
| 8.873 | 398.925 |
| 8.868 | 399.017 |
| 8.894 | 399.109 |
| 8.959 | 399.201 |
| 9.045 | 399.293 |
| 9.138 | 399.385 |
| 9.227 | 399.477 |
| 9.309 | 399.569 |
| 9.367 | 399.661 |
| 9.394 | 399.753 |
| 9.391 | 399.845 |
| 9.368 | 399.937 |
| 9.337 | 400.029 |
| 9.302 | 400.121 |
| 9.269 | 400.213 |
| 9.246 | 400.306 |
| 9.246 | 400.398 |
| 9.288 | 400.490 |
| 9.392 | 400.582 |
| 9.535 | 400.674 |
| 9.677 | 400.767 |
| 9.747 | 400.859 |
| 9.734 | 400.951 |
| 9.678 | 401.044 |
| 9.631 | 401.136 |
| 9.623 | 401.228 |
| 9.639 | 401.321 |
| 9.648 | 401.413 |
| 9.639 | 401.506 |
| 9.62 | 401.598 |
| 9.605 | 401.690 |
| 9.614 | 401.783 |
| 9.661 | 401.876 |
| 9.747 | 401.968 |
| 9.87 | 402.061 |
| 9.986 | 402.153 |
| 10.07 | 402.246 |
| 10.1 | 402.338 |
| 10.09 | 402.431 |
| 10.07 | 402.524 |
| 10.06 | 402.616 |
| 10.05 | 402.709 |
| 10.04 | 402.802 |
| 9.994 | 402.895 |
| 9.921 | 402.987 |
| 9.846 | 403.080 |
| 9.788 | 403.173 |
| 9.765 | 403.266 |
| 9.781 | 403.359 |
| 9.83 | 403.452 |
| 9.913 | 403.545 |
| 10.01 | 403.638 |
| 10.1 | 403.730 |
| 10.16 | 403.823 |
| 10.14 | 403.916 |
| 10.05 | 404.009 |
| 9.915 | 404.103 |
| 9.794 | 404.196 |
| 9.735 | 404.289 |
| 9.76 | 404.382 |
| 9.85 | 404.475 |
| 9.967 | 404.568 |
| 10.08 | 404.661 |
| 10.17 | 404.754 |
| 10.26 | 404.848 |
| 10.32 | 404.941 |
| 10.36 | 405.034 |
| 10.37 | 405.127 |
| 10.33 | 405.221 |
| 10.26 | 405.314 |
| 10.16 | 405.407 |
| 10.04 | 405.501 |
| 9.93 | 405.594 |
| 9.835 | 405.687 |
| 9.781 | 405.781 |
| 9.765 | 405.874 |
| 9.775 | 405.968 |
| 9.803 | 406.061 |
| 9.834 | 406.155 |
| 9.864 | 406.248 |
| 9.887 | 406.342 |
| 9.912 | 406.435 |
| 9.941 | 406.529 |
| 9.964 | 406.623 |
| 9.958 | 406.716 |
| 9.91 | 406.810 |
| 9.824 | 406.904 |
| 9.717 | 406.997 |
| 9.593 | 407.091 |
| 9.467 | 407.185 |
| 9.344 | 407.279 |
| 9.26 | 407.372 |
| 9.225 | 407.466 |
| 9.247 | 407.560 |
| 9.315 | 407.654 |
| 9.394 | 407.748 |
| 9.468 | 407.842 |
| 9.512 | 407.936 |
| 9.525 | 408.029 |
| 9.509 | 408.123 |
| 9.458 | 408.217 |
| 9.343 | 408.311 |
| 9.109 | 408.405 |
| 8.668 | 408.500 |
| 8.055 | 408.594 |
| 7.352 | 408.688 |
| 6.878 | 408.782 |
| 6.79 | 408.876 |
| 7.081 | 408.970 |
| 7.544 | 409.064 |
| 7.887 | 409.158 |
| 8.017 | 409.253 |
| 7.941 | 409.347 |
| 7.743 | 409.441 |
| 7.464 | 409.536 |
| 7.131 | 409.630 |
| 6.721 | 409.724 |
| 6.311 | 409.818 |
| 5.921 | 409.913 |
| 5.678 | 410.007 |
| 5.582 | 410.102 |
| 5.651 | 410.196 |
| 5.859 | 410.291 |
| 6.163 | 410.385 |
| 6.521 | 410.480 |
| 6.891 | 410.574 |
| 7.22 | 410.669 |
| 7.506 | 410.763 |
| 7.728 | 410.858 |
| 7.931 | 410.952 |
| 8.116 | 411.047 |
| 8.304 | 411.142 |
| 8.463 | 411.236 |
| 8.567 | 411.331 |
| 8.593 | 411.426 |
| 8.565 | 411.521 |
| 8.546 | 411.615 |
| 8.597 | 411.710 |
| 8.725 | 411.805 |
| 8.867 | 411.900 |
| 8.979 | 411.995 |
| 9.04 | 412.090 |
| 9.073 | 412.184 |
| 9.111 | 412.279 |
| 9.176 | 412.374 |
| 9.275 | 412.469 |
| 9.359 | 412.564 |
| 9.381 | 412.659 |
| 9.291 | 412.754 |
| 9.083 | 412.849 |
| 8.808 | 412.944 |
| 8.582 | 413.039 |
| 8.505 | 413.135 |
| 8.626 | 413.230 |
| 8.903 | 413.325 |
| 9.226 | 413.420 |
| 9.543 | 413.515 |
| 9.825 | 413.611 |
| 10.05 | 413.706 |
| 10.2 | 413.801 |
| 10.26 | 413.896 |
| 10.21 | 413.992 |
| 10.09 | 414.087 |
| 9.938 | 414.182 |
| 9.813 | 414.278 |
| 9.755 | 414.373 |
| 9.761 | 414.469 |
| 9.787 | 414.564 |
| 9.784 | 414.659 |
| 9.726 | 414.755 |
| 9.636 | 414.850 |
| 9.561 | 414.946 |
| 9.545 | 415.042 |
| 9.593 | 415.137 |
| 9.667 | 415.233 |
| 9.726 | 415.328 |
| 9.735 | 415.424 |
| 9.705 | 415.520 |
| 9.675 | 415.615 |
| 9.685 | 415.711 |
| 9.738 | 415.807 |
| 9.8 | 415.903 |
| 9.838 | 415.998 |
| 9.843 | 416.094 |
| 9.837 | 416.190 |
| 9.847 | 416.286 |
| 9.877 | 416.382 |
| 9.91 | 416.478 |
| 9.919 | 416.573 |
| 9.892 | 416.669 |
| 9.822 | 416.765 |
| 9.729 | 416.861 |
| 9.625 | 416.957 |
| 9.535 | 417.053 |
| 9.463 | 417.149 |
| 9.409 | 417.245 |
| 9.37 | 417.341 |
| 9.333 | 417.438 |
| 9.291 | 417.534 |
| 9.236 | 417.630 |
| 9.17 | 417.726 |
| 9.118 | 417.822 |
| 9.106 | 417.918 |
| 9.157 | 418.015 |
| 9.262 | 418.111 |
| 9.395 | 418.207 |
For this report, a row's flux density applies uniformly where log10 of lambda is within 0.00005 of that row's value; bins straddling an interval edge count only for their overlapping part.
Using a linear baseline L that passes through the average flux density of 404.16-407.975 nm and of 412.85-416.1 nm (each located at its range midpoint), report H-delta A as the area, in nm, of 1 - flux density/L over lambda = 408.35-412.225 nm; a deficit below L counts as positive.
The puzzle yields 0.84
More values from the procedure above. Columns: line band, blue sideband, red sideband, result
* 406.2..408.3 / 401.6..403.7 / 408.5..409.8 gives -0.37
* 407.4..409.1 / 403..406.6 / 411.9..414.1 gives 0.18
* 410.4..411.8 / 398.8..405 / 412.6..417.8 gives 0.24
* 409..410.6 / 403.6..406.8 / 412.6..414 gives 0.48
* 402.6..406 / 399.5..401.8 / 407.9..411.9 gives -0.47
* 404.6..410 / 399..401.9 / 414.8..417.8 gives 0.25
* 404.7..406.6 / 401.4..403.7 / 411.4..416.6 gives -0.05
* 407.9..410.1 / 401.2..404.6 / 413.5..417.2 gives 0.47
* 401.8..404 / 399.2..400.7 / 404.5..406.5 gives -0.06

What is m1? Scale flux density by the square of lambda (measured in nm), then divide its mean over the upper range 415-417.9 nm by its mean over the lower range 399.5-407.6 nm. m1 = 1.05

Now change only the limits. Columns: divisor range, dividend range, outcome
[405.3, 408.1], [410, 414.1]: 0.90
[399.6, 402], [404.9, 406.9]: 1.08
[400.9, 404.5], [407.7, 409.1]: 0.89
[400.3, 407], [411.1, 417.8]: 1.01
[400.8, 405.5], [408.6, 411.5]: 0.75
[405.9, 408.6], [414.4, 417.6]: 1.06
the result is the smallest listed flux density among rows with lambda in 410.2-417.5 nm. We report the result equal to 5.859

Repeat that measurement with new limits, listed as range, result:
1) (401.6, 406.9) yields 9.605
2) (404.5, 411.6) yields 5.582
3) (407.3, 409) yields 6.79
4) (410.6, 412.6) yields 7.22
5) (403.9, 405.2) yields 9.735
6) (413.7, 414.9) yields 9.636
